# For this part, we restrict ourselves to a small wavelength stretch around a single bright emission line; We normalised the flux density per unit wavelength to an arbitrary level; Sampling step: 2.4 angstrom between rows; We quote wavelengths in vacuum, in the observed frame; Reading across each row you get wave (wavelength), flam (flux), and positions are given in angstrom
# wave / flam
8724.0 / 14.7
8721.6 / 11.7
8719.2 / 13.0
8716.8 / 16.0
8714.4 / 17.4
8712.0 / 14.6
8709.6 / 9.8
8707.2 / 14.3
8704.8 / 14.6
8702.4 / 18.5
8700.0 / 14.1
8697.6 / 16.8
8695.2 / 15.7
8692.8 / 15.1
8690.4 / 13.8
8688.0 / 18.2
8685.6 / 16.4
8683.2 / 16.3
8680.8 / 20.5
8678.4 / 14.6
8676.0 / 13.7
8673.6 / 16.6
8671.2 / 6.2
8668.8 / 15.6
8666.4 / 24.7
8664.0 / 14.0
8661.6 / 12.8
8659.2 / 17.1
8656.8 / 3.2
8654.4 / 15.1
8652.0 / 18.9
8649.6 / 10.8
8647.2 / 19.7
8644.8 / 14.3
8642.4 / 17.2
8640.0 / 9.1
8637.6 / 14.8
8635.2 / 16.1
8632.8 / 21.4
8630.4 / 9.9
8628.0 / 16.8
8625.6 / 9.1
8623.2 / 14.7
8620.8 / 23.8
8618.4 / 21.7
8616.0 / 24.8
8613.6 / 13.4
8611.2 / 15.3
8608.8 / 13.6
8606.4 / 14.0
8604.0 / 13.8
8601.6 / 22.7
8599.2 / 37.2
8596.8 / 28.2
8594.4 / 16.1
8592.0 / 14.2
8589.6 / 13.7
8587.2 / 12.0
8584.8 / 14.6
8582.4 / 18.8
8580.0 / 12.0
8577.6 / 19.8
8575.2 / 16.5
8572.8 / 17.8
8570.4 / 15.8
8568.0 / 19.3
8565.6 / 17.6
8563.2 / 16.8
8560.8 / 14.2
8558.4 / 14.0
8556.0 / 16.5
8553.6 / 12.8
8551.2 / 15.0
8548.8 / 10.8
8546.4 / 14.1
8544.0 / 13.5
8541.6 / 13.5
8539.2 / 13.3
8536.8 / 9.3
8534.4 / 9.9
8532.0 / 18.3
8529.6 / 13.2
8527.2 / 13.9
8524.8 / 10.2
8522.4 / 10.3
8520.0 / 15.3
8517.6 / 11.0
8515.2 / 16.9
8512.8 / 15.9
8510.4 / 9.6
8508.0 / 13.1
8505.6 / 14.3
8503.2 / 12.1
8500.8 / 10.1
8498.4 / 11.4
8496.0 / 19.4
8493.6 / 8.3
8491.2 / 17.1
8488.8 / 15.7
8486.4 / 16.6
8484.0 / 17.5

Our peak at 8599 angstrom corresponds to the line [S II] 6716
